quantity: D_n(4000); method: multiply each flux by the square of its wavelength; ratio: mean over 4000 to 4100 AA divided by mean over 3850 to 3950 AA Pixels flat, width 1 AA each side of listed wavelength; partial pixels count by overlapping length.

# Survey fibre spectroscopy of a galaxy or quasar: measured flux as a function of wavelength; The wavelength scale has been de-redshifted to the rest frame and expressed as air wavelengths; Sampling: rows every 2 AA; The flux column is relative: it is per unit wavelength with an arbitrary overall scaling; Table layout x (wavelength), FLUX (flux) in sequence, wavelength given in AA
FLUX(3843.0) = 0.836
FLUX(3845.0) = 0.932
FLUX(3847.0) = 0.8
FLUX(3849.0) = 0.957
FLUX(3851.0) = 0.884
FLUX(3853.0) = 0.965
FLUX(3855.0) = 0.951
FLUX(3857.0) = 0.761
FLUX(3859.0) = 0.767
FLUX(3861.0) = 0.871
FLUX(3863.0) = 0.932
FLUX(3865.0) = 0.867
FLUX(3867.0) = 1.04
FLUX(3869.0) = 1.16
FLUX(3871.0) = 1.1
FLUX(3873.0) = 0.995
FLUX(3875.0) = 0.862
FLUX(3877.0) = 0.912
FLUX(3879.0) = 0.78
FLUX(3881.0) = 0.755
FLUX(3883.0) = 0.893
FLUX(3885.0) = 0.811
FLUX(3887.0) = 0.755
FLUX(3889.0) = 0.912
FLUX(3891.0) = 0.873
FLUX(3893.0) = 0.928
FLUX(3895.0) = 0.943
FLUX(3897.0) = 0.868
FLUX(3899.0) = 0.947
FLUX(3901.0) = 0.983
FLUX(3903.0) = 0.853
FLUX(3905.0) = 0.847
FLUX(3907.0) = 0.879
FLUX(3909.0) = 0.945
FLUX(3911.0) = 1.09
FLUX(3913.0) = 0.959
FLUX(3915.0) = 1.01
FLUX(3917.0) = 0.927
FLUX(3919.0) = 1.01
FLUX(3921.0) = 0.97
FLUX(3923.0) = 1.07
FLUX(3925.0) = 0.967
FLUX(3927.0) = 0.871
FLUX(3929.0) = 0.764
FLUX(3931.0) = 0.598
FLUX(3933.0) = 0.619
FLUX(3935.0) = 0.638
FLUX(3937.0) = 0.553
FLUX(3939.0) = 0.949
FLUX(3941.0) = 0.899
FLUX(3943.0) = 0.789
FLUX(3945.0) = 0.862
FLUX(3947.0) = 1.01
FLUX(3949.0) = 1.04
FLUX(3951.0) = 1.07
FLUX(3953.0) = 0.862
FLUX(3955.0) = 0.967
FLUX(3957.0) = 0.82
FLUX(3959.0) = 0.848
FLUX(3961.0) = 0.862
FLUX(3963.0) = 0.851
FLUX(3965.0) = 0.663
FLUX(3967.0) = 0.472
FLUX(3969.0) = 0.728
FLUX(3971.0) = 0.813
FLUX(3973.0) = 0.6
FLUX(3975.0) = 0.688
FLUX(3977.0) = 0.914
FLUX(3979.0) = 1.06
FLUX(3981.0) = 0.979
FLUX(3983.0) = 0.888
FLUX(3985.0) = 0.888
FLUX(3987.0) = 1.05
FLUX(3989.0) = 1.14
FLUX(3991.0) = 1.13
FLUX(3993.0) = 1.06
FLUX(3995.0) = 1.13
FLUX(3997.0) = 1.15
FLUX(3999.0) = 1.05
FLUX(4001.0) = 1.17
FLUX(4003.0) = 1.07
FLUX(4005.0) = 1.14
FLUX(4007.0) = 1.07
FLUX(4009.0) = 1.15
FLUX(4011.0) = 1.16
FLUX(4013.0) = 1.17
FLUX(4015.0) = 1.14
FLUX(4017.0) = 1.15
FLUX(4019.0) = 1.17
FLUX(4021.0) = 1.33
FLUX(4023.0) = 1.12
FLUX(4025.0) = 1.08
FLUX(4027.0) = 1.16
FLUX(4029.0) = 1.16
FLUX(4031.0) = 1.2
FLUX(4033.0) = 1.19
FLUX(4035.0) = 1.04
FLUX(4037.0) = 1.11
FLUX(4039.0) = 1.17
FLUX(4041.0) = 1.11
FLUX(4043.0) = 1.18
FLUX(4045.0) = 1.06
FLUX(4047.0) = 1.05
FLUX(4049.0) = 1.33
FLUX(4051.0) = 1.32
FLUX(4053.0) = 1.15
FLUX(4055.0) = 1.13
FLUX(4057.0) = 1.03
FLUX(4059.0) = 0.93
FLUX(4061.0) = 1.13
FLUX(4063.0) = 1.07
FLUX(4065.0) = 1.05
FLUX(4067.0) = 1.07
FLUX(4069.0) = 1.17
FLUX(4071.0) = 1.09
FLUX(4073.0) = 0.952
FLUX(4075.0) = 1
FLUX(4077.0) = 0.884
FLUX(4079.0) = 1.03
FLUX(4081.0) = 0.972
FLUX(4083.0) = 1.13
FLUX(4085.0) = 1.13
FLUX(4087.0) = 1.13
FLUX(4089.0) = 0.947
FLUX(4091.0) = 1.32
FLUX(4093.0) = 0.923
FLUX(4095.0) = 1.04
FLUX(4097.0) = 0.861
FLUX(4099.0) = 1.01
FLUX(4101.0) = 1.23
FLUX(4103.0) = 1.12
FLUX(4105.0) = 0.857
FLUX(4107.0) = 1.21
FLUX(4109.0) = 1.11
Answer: 1.3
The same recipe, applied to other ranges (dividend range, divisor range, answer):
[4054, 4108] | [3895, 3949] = 1.29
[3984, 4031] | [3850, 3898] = 1.34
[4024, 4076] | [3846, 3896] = 1.35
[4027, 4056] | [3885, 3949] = 1.40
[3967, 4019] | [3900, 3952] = 1.18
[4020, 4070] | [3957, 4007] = 1.25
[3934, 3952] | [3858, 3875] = 0.94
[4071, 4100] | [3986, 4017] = 0.95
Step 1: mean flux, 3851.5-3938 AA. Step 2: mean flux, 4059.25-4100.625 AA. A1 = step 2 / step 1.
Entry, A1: 1.18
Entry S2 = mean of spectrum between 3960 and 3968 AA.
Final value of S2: 0.712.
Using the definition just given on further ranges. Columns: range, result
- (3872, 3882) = 0.861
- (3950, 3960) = 0.913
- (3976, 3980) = 0.987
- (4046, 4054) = 1.21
